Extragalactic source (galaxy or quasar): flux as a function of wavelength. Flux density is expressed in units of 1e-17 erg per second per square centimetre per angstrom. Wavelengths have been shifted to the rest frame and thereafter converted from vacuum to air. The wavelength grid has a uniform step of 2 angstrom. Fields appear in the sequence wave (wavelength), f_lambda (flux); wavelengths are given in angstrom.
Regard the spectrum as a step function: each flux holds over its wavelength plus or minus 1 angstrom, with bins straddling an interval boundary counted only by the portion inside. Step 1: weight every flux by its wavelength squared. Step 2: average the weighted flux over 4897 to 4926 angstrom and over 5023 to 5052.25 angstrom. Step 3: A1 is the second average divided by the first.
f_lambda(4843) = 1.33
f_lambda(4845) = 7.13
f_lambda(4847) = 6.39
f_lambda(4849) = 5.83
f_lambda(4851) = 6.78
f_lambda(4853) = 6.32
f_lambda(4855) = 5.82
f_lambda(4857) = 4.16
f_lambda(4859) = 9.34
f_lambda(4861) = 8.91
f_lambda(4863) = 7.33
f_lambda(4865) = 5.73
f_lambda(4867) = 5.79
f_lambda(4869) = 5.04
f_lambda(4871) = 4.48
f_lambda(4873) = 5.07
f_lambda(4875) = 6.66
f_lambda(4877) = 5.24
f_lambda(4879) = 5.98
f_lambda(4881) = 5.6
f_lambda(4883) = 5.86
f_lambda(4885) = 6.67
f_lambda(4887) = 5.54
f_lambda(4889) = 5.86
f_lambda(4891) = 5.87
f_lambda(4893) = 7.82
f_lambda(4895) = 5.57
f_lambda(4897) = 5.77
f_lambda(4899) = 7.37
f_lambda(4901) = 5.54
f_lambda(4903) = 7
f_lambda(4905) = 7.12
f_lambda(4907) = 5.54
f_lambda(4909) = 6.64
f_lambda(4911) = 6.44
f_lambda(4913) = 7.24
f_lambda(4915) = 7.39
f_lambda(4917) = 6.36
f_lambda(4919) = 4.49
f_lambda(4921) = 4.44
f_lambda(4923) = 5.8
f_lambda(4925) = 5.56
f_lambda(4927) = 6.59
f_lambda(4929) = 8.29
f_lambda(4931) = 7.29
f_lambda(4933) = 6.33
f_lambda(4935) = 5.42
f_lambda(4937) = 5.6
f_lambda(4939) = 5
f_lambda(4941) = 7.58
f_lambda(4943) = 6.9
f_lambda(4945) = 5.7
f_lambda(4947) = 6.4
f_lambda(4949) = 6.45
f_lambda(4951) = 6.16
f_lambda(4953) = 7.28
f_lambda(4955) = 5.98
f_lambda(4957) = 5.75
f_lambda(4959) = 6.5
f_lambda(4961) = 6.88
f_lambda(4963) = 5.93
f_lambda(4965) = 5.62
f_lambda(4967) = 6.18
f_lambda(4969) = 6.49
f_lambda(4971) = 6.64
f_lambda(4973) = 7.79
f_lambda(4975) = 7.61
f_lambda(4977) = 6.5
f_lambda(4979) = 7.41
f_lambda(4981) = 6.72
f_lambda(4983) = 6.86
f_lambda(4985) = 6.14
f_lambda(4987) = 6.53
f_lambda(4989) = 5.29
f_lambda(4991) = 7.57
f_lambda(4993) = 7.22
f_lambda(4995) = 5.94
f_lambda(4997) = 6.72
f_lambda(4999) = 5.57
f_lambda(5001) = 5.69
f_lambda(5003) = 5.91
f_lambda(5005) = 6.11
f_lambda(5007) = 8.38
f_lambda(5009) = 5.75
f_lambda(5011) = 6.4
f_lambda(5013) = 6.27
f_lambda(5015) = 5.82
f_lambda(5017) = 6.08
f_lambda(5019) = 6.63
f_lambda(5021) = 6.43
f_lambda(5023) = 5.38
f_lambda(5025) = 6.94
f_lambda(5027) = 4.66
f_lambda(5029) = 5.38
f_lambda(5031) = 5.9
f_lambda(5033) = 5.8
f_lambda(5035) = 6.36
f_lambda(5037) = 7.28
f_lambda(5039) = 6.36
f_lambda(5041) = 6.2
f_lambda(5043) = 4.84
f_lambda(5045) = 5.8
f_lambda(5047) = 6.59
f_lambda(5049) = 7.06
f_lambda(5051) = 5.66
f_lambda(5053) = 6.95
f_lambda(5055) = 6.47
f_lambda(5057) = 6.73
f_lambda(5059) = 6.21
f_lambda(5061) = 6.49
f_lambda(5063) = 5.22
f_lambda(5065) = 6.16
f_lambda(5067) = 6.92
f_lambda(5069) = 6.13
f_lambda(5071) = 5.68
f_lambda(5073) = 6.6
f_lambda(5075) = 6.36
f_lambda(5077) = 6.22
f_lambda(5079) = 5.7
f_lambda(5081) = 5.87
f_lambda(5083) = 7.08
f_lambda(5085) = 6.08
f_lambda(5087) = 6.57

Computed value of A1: 1.03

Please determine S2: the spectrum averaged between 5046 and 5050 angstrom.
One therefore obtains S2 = 6.82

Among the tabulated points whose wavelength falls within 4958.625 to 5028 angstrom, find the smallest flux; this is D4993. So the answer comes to 4.66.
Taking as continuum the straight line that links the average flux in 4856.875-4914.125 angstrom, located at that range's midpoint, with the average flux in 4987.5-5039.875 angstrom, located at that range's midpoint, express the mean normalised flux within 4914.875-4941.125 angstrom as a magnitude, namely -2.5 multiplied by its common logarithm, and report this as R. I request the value 0.04 mag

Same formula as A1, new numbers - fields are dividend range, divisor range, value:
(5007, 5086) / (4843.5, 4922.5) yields 1.07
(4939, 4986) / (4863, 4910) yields 1.12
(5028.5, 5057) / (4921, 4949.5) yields 1.03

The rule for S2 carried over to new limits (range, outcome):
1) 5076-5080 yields 5.96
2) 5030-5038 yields 6.33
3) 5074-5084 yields 6.25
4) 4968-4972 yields 6.56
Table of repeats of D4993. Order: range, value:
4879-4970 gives 4.44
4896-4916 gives 5.54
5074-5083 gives 5.7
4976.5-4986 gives 6.14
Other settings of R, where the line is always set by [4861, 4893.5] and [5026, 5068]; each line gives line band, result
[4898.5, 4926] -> -0.03 mag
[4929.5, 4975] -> -0.06 mag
